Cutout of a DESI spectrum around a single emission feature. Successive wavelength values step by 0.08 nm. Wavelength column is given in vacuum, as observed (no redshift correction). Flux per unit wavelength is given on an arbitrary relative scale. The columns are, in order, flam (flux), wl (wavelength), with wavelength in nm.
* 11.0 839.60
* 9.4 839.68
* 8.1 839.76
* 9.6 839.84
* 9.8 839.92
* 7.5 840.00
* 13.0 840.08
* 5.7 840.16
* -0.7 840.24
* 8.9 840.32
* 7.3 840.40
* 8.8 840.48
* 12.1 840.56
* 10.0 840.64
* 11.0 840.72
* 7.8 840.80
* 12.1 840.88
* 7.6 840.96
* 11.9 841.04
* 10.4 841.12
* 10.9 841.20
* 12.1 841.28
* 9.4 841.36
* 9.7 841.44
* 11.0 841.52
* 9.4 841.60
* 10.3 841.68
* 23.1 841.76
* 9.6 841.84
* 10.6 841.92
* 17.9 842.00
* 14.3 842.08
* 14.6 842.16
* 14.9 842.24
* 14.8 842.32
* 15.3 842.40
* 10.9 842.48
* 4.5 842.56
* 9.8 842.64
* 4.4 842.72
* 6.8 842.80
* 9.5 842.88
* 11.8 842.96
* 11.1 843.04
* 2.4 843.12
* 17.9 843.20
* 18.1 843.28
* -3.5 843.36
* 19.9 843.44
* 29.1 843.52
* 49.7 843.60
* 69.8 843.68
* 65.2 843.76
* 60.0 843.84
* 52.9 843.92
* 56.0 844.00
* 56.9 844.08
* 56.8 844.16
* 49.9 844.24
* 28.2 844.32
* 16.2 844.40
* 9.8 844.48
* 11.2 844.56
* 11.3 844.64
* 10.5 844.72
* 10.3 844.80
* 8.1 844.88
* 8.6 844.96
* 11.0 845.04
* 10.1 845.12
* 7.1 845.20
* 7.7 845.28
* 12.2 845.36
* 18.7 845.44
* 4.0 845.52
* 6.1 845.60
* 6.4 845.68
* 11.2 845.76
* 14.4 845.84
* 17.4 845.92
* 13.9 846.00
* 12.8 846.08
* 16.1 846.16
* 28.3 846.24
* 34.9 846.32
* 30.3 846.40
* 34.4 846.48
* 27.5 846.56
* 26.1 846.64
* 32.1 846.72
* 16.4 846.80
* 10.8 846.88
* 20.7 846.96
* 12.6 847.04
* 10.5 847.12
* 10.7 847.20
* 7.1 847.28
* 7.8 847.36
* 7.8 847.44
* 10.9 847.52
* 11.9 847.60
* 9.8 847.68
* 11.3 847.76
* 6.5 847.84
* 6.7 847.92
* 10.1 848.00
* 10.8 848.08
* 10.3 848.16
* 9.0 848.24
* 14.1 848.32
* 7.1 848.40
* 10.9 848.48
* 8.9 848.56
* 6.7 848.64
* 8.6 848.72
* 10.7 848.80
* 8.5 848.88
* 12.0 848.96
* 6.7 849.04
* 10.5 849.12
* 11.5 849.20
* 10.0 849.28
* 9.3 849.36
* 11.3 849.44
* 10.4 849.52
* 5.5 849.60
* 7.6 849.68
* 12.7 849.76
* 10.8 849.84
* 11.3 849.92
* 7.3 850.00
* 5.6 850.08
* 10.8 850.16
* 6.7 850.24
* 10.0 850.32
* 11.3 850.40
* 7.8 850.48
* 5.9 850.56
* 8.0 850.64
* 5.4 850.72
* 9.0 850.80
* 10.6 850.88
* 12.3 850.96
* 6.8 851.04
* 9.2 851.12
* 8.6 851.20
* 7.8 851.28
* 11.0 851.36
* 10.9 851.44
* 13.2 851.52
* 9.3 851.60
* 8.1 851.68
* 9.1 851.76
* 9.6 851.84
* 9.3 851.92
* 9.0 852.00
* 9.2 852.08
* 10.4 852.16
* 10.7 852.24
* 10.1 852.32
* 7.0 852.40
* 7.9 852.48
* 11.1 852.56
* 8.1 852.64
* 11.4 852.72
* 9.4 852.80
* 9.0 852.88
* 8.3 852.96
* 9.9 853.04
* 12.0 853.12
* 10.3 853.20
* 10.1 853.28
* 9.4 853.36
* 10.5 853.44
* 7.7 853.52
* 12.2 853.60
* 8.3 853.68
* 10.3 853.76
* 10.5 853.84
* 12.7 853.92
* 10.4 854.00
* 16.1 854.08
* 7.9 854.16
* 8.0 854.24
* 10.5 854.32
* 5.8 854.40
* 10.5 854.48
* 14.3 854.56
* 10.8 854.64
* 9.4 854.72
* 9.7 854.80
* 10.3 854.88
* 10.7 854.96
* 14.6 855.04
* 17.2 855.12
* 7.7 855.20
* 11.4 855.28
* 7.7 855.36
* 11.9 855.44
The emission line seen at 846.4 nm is [N II]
